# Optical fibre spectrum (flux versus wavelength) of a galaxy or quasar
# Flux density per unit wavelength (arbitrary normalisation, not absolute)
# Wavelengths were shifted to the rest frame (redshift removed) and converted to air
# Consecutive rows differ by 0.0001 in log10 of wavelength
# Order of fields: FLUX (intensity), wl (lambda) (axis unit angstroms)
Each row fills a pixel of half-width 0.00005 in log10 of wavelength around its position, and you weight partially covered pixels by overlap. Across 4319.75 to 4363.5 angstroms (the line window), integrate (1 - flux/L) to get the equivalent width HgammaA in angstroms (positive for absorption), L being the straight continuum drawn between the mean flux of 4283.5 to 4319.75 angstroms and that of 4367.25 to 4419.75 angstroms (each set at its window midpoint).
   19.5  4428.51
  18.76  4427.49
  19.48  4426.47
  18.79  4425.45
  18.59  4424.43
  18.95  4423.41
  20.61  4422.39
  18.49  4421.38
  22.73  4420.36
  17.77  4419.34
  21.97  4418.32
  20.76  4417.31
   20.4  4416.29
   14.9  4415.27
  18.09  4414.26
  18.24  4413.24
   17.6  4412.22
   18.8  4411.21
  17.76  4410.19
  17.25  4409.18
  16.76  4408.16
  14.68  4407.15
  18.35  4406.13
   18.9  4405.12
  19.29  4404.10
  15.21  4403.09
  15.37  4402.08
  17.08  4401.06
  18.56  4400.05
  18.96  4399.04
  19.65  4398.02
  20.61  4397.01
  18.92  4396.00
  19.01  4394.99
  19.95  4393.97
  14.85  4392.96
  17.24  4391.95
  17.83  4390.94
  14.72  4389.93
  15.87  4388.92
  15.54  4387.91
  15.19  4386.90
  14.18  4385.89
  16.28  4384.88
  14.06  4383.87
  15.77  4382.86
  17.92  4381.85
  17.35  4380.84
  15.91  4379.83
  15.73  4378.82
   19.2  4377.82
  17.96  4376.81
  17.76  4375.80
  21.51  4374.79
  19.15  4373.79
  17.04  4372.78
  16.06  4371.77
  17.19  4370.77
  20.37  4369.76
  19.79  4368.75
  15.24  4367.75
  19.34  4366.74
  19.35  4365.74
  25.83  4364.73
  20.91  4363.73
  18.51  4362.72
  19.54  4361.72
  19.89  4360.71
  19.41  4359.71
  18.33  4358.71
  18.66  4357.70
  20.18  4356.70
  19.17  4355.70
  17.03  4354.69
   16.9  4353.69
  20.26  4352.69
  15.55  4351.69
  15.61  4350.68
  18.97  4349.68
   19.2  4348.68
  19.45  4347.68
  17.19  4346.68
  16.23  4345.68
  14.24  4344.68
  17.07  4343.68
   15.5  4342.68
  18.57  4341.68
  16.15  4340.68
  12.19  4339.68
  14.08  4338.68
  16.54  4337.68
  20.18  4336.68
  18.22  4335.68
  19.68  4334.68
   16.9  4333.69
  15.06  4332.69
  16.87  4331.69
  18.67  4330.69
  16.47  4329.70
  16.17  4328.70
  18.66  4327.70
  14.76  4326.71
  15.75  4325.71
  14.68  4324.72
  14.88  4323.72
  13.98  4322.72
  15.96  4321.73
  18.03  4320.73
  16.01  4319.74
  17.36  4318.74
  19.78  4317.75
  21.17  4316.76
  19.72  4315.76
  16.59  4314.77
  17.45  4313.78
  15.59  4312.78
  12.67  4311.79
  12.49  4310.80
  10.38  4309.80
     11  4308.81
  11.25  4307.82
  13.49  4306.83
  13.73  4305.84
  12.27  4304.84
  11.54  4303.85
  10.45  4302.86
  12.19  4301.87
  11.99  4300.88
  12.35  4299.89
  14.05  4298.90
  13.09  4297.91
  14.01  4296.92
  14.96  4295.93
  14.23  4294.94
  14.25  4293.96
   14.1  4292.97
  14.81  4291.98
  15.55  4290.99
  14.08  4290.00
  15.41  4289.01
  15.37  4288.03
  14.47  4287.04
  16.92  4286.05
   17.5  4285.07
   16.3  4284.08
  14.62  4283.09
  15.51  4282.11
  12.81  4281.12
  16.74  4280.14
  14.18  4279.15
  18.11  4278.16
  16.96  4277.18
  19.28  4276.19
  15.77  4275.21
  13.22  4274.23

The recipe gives -3.7 angstroms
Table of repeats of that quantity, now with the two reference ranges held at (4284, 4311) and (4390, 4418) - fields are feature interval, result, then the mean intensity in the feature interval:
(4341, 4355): -1.42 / 17.3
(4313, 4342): -4.05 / 16.9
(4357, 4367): -2.31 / 20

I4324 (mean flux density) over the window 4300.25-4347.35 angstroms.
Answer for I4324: 15.5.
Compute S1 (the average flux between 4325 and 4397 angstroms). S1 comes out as 17.5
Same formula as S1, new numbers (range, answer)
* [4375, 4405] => 17.2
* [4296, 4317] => 13.6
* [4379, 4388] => 15.8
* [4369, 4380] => 18.1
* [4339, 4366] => 18.1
